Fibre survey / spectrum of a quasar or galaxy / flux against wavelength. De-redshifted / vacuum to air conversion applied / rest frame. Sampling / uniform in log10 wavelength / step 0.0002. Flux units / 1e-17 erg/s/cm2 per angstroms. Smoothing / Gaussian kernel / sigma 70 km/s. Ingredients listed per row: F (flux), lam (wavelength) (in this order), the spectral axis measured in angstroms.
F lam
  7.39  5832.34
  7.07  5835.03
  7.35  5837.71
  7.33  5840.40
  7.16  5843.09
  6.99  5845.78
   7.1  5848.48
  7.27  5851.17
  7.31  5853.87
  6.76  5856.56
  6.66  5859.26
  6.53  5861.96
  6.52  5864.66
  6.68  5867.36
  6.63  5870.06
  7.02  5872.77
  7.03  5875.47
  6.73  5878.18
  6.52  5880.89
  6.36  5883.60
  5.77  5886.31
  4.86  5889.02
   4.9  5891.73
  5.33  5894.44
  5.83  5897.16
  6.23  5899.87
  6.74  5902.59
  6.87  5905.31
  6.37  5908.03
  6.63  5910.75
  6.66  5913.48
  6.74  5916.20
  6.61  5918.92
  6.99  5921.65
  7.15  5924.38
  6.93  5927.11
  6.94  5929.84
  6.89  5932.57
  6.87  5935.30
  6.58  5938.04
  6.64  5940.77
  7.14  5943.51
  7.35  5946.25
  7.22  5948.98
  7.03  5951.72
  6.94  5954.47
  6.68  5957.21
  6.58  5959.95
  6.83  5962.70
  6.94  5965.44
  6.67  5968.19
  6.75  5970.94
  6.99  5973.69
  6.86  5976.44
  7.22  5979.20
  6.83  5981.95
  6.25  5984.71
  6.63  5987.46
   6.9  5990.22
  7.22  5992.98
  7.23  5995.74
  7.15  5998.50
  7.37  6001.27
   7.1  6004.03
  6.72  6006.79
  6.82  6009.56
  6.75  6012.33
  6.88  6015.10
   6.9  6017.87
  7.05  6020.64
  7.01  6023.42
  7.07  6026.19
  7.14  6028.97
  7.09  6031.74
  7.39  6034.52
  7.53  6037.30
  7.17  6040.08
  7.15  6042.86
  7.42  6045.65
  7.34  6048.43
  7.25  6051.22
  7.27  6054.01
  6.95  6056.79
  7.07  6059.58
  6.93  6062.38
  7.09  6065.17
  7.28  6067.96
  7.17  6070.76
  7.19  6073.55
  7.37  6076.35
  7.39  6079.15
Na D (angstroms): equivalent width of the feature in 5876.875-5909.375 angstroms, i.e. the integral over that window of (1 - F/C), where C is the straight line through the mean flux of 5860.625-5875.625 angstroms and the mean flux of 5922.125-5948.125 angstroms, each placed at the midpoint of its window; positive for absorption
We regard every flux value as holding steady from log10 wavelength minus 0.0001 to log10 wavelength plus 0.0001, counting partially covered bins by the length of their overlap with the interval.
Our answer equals 3.6 angstroms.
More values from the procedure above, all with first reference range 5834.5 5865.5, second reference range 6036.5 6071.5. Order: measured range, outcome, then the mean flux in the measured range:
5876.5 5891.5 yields 2.3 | 5.98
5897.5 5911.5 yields 1.1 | 6.51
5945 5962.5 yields 0.4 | 6.96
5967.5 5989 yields 1.0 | 6.78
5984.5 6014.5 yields 0.8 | 6.95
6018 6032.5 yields 0.2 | 7.06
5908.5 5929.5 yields 0.8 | 6.8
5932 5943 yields 0.5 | 6.76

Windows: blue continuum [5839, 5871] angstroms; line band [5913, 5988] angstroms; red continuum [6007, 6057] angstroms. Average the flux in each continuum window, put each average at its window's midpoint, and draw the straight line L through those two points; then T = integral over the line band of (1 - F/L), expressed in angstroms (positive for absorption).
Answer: 1.8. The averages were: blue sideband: 6.92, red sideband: 7.12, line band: 6.86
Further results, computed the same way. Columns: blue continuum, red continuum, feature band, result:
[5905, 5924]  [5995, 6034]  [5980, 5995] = 0.3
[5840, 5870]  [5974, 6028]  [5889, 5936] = 3.2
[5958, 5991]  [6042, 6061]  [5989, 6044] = -0.5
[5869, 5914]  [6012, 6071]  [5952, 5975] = -0.5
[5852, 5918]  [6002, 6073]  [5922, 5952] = -1.5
